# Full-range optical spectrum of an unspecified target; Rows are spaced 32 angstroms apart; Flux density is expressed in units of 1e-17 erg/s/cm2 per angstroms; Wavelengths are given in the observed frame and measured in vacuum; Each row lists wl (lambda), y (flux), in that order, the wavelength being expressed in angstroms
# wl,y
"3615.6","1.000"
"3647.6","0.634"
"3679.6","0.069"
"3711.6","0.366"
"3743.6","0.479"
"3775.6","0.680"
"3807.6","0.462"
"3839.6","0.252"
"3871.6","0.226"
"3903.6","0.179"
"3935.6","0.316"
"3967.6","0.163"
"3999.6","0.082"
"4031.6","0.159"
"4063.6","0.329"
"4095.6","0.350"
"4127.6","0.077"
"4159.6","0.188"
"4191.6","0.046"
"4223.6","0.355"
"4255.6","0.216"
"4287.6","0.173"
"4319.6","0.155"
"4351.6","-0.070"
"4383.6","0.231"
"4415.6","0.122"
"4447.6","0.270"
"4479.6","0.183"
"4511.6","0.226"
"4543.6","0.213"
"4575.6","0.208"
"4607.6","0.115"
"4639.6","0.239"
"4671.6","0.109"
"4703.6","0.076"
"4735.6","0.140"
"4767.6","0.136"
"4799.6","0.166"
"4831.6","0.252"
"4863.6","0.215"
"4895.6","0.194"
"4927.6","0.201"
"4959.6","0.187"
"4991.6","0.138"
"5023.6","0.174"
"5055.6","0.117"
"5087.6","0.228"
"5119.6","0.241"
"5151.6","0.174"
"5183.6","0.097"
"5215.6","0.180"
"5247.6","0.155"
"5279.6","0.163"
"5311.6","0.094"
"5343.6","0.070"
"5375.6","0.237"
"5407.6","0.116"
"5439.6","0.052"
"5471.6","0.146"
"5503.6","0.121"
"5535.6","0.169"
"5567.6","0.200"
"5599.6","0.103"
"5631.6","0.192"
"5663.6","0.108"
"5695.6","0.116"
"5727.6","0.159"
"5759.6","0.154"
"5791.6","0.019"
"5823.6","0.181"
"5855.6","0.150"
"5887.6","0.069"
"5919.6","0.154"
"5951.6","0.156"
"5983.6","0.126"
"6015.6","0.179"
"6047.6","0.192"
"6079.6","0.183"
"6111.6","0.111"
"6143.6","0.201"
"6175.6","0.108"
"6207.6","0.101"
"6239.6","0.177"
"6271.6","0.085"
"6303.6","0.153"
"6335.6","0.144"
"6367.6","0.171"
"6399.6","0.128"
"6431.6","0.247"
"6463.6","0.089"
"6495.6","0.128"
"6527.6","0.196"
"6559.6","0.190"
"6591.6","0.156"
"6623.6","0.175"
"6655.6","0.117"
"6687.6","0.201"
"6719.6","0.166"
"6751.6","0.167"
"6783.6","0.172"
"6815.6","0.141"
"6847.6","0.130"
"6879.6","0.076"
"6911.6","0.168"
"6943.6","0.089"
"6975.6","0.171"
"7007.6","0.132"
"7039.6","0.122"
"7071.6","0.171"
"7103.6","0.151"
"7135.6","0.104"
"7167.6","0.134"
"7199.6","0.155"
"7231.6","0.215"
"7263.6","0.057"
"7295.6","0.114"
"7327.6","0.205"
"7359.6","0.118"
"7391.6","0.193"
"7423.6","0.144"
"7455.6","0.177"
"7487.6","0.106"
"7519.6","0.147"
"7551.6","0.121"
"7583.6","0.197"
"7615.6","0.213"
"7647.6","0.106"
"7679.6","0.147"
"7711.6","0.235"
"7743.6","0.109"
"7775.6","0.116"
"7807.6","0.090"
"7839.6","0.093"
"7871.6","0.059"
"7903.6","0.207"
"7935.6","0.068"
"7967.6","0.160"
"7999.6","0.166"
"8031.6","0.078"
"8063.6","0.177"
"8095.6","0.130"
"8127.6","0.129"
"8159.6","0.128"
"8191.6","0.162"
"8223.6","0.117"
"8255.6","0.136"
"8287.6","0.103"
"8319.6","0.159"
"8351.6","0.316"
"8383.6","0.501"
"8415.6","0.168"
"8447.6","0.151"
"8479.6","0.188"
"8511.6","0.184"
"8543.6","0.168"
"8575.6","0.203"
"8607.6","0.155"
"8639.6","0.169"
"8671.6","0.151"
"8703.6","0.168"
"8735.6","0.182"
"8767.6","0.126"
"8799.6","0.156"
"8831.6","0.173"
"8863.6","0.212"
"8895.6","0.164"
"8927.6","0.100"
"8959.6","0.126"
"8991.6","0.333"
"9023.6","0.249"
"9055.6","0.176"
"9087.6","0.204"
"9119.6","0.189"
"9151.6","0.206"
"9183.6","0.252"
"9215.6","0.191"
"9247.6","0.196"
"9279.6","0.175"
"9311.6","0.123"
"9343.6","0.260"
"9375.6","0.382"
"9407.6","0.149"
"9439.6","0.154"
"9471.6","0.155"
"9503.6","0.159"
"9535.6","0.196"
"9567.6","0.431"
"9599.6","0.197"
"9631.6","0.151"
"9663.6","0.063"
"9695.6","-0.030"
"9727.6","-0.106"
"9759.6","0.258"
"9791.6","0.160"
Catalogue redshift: 1.248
